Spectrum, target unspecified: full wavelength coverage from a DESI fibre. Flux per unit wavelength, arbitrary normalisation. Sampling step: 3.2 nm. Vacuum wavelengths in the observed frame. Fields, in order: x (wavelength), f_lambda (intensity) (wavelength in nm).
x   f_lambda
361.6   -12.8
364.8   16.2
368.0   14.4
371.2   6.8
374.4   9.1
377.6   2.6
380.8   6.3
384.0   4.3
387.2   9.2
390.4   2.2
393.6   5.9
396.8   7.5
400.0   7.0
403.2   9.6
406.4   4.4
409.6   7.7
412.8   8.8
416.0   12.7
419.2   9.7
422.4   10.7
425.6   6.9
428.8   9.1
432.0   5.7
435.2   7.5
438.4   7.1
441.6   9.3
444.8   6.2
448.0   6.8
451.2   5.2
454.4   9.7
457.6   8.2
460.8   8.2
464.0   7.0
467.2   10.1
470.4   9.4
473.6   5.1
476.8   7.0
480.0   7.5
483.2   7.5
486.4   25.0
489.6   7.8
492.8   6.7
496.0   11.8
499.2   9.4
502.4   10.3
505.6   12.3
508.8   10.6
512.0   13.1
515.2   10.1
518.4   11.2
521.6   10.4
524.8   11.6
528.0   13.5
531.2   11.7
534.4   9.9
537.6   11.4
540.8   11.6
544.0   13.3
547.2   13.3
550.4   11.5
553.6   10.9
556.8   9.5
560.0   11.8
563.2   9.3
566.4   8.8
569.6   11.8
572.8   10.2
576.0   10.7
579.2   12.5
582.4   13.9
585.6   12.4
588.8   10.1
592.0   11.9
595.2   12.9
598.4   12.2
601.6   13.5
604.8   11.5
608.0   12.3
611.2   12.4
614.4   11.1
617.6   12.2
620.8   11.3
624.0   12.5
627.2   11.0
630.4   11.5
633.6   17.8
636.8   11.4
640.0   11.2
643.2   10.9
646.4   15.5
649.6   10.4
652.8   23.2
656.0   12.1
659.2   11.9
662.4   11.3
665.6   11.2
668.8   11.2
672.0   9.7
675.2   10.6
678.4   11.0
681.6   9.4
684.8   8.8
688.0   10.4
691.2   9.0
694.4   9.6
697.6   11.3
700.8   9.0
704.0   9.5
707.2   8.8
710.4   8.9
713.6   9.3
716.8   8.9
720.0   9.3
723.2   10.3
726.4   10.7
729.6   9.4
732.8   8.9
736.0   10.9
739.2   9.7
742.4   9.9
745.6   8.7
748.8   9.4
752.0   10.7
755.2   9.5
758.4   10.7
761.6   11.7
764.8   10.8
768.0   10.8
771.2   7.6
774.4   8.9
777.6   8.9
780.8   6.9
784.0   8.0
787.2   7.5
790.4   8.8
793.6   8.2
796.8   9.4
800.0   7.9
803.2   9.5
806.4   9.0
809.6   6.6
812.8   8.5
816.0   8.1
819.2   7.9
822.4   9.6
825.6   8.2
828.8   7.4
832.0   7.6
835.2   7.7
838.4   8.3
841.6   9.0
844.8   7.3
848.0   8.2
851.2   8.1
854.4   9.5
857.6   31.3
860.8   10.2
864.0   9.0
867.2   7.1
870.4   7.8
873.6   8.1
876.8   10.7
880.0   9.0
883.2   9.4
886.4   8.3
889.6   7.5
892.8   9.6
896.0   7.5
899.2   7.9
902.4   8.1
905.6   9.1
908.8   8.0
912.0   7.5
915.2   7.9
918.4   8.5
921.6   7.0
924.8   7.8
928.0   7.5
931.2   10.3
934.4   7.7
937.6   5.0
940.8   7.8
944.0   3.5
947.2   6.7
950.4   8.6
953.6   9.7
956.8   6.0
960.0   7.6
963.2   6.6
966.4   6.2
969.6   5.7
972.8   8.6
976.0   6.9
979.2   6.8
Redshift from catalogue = 0.30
